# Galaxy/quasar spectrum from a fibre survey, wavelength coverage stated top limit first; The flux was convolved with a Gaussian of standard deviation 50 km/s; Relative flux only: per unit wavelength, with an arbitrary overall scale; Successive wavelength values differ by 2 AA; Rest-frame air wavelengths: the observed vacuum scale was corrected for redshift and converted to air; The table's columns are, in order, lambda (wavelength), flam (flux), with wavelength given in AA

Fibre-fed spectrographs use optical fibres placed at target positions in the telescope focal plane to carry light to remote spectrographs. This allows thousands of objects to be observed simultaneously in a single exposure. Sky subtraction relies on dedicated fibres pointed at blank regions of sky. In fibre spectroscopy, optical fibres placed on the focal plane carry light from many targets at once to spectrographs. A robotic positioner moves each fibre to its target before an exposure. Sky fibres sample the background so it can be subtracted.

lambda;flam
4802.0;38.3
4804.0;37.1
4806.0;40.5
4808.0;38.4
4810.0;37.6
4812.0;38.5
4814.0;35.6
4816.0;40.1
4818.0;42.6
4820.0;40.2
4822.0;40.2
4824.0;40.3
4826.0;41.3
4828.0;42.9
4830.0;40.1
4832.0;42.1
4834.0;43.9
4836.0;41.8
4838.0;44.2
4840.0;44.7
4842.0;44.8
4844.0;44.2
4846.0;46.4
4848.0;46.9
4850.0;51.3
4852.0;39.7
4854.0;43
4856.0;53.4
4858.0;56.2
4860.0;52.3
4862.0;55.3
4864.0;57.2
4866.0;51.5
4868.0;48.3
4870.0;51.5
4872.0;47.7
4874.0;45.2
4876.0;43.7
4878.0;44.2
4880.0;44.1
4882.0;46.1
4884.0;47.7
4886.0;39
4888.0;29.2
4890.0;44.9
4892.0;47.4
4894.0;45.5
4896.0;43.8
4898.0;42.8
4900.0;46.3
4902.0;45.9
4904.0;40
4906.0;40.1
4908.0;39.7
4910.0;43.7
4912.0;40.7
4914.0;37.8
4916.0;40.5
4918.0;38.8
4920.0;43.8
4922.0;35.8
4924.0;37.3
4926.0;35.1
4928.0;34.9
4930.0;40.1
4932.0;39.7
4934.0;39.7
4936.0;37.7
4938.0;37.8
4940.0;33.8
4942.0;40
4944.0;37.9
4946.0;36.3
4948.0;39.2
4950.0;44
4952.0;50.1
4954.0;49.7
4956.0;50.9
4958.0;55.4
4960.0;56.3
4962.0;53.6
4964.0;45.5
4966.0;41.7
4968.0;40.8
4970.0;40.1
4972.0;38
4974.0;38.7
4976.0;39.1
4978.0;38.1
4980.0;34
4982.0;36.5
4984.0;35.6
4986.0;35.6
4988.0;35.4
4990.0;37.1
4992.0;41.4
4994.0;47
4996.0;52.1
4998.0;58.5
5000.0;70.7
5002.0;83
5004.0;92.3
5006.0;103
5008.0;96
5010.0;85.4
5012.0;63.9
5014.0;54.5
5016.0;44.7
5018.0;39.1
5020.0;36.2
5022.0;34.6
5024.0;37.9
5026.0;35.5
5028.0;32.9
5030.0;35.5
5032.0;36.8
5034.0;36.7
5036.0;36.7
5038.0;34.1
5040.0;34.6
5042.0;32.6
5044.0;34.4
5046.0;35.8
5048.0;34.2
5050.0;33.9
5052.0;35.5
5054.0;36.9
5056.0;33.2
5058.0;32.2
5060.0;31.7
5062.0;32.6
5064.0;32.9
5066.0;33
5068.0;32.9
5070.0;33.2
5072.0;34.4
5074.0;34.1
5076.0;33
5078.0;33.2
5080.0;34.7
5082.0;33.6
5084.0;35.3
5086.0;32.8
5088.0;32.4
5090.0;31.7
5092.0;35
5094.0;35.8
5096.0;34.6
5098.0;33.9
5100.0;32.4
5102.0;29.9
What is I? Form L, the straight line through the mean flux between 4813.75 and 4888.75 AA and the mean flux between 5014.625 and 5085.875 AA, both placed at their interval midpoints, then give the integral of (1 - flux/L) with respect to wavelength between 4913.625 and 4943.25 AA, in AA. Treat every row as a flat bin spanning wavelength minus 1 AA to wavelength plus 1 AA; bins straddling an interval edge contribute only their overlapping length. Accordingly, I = 2.13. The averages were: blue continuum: 45.1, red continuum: 34.9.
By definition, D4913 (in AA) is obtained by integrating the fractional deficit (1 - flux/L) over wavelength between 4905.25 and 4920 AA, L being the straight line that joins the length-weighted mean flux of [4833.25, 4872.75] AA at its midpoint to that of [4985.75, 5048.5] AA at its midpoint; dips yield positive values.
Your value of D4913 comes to 2.5 AA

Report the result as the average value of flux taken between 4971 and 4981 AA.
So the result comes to 37.6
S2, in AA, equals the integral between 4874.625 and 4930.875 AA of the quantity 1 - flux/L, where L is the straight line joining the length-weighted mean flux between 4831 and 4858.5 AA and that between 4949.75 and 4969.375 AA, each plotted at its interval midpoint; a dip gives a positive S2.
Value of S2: 6.95 AA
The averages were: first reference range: 45.7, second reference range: 48.8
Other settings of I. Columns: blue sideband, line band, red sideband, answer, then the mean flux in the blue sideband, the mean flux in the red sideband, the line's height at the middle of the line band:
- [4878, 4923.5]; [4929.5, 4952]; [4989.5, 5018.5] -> 5.23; 42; 65.5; 51.1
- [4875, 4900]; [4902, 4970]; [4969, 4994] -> -2.38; 43.3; 37.8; 40.5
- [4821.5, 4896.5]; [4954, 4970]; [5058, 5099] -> -3.47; 45.6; 33.5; 39.9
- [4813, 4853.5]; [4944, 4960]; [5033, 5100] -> -3.51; 42.7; 34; 38.2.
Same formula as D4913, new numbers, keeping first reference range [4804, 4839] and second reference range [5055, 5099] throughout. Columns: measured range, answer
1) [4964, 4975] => -1.2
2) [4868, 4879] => -2.1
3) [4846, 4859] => -2.8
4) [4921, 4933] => 0.1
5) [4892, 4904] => -2.0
